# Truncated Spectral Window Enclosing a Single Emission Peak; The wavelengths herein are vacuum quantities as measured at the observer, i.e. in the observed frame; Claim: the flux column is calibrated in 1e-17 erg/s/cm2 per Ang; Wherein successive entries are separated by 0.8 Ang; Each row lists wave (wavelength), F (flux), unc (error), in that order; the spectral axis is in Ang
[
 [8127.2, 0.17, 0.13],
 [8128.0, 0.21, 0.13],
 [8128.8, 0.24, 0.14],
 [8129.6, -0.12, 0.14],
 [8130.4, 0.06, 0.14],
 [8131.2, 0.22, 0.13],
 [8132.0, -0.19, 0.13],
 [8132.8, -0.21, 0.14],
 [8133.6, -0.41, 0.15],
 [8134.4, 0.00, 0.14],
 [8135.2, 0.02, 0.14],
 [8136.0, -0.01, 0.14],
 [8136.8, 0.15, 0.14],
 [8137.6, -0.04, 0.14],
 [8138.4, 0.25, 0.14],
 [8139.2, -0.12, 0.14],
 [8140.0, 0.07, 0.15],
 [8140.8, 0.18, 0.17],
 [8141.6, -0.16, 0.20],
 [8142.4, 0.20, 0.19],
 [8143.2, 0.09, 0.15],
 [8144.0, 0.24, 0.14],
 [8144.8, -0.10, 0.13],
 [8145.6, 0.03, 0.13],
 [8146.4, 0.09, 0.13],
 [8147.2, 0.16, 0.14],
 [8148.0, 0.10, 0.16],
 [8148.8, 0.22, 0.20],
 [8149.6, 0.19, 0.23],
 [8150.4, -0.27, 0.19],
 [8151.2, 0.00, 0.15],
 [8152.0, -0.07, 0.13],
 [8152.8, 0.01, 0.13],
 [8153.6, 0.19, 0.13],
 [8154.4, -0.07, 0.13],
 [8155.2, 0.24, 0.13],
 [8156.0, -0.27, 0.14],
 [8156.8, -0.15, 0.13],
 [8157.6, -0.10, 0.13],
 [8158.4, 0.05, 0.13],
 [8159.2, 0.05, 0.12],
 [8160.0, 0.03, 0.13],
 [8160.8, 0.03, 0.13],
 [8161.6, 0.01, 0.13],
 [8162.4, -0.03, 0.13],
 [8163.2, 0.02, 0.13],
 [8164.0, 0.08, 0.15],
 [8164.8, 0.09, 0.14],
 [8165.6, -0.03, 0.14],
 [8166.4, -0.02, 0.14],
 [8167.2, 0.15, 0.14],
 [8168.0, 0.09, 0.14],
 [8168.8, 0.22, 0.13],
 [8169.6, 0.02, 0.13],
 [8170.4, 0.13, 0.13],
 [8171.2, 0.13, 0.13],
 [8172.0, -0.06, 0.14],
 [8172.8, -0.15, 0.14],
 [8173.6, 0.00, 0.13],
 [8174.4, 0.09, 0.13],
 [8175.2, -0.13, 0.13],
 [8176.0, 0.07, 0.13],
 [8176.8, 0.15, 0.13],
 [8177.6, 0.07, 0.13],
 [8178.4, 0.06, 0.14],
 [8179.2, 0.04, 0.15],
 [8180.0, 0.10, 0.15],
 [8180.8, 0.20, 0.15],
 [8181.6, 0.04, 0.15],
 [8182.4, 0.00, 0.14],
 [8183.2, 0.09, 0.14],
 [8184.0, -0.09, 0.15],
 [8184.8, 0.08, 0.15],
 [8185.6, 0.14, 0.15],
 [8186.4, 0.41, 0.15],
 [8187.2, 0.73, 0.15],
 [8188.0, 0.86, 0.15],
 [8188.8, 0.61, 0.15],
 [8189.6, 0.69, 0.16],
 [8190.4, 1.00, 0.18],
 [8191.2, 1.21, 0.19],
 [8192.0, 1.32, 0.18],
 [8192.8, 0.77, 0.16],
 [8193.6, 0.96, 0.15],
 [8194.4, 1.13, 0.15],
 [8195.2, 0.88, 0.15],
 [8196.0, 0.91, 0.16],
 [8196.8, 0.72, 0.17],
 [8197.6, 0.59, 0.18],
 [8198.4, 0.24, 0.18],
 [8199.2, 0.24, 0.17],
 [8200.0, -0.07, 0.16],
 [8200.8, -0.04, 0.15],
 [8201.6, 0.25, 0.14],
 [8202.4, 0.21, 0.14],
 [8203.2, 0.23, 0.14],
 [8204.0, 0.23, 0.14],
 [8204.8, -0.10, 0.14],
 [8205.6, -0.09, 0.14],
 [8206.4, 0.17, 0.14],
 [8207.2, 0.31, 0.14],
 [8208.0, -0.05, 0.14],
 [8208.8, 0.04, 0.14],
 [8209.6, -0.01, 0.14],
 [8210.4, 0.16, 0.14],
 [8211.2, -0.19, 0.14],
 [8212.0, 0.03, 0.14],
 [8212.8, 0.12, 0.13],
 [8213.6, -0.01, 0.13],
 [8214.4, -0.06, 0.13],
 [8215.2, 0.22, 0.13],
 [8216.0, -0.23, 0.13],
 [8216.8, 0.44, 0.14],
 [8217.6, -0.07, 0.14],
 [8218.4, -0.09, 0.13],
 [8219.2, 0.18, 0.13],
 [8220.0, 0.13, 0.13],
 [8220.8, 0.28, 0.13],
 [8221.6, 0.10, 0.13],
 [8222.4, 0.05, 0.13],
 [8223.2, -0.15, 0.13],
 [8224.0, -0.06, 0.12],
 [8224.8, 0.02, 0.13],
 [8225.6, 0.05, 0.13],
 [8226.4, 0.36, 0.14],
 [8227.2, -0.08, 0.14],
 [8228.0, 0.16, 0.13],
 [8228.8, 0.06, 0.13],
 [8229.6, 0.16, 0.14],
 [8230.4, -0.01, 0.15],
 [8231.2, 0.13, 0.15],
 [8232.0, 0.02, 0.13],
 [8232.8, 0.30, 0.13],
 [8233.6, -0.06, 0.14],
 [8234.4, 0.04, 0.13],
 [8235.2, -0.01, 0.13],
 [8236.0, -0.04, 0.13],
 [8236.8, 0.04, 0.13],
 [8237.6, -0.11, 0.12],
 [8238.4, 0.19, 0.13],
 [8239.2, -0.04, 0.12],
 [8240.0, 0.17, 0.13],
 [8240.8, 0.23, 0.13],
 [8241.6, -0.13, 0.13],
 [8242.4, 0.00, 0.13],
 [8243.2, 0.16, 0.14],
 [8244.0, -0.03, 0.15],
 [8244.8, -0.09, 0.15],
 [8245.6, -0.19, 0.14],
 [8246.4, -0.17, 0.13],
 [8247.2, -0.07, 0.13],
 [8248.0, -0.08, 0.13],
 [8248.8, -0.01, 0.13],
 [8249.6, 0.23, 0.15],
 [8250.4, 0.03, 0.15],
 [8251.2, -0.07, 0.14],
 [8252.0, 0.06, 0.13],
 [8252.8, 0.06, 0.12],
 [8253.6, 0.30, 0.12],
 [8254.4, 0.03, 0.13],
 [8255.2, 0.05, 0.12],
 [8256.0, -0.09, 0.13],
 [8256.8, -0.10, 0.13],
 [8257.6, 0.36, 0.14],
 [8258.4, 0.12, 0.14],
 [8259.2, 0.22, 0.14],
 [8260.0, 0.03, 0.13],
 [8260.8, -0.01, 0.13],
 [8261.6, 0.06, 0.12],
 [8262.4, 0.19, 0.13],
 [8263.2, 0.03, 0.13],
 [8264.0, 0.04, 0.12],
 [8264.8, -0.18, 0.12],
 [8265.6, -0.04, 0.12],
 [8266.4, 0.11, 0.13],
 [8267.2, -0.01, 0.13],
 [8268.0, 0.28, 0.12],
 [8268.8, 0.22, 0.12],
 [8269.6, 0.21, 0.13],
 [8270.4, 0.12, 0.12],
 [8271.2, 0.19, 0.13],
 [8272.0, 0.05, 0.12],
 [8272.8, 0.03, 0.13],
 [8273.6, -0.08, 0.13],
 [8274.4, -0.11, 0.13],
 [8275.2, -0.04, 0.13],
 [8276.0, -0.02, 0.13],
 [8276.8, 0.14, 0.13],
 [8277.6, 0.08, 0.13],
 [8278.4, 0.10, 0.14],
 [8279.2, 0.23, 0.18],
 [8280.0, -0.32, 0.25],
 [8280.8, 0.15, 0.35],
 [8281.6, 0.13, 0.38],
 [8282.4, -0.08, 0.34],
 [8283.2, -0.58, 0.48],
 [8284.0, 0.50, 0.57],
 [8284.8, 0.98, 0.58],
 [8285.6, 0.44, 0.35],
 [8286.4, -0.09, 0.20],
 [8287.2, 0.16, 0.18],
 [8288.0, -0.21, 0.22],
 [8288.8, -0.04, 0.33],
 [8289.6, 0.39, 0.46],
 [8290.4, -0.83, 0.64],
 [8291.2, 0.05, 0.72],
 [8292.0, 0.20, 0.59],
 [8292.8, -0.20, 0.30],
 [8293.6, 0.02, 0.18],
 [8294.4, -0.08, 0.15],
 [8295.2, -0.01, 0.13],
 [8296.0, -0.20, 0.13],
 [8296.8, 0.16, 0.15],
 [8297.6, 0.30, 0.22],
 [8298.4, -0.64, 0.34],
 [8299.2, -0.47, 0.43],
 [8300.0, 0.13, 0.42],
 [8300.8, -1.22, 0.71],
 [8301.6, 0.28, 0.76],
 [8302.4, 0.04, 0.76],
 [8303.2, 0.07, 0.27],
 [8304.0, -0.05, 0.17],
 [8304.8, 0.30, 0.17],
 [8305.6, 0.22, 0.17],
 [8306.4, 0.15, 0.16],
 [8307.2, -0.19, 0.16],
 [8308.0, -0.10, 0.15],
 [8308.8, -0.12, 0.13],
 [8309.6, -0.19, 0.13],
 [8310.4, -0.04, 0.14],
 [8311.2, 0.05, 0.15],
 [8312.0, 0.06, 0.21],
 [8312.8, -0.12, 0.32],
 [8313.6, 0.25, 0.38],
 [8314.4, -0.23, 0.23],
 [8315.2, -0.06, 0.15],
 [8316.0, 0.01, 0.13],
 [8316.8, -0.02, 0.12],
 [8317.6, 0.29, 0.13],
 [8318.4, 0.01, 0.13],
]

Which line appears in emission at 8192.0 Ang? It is [O II]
